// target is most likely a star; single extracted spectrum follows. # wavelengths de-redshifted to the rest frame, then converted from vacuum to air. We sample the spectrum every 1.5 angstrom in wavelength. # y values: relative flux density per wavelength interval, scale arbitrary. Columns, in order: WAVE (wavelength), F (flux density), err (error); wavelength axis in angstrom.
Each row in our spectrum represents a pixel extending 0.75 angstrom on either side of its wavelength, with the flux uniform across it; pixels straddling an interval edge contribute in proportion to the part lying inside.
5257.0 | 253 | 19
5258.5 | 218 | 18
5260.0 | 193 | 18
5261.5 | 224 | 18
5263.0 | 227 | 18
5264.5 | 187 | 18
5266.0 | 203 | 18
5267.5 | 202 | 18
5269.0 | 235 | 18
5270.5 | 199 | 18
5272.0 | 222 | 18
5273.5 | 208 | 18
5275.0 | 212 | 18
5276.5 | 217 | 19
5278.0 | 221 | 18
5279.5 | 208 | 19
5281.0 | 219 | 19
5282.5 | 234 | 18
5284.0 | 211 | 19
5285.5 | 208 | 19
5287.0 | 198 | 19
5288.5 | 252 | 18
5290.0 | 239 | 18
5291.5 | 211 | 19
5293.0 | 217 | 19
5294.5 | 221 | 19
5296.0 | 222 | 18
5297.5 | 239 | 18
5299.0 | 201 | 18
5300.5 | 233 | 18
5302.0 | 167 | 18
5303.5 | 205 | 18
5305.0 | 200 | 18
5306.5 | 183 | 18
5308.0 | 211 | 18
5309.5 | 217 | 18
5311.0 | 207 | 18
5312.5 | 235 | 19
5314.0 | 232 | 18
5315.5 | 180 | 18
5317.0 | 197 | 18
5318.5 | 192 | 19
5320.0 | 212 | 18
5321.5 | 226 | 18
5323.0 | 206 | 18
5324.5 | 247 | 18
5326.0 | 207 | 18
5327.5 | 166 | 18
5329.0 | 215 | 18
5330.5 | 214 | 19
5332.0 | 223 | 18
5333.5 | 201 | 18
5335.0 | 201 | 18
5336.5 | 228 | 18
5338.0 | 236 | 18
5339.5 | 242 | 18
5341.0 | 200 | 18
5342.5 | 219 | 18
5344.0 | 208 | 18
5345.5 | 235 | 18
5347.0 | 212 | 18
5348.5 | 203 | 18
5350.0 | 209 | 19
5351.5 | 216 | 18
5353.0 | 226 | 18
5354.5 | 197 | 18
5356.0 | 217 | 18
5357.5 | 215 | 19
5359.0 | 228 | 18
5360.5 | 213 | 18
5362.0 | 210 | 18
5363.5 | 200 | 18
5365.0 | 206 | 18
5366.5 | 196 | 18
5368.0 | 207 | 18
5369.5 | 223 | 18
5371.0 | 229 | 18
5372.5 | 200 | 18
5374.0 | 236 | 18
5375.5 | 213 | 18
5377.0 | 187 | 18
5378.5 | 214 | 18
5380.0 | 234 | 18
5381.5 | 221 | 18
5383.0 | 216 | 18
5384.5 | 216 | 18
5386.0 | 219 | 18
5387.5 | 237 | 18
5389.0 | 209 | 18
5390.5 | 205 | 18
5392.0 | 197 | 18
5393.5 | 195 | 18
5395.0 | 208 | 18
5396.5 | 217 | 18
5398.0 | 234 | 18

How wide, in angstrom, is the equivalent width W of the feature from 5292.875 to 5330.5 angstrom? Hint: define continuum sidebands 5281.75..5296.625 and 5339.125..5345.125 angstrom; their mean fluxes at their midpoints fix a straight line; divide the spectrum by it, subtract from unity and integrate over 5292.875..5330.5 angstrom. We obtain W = 1.70 angstrom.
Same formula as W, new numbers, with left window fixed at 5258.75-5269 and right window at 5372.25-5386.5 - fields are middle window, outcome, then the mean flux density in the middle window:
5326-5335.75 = 0.43 angstrom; 204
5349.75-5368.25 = 0.33 angstrom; 211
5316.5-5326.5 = -0.03 angstrom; 213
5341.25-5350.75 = 0.02 angstrom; 214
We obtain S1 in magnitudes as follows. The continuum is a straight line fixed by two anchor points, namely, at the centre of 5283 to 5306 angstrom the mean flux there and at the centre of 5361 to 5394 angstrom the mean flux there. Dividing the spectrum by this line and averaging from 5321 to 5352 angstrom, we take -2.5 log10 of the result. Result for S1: -0.01 mag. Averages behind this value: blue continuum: 215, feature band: 215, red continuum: 212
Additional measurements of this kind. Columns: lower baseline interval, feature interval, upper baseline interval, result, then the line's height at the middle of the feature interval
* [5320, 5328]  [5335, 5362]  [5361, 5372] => -0.03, 211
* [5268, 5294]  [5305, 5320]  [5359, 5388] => 0.06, 217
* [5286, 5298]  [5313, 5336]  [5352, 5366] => 0.05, 218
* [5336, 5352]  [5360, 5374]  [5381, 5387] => 0.04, 219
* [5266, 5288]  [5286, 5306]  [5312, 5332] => -0.01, 212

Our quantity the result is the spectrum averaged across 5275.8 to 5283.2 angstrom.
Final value 220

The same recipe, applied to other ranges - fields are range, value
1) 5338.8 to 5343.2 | 220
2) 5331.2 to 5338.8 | 218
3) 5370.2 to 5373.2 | 215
